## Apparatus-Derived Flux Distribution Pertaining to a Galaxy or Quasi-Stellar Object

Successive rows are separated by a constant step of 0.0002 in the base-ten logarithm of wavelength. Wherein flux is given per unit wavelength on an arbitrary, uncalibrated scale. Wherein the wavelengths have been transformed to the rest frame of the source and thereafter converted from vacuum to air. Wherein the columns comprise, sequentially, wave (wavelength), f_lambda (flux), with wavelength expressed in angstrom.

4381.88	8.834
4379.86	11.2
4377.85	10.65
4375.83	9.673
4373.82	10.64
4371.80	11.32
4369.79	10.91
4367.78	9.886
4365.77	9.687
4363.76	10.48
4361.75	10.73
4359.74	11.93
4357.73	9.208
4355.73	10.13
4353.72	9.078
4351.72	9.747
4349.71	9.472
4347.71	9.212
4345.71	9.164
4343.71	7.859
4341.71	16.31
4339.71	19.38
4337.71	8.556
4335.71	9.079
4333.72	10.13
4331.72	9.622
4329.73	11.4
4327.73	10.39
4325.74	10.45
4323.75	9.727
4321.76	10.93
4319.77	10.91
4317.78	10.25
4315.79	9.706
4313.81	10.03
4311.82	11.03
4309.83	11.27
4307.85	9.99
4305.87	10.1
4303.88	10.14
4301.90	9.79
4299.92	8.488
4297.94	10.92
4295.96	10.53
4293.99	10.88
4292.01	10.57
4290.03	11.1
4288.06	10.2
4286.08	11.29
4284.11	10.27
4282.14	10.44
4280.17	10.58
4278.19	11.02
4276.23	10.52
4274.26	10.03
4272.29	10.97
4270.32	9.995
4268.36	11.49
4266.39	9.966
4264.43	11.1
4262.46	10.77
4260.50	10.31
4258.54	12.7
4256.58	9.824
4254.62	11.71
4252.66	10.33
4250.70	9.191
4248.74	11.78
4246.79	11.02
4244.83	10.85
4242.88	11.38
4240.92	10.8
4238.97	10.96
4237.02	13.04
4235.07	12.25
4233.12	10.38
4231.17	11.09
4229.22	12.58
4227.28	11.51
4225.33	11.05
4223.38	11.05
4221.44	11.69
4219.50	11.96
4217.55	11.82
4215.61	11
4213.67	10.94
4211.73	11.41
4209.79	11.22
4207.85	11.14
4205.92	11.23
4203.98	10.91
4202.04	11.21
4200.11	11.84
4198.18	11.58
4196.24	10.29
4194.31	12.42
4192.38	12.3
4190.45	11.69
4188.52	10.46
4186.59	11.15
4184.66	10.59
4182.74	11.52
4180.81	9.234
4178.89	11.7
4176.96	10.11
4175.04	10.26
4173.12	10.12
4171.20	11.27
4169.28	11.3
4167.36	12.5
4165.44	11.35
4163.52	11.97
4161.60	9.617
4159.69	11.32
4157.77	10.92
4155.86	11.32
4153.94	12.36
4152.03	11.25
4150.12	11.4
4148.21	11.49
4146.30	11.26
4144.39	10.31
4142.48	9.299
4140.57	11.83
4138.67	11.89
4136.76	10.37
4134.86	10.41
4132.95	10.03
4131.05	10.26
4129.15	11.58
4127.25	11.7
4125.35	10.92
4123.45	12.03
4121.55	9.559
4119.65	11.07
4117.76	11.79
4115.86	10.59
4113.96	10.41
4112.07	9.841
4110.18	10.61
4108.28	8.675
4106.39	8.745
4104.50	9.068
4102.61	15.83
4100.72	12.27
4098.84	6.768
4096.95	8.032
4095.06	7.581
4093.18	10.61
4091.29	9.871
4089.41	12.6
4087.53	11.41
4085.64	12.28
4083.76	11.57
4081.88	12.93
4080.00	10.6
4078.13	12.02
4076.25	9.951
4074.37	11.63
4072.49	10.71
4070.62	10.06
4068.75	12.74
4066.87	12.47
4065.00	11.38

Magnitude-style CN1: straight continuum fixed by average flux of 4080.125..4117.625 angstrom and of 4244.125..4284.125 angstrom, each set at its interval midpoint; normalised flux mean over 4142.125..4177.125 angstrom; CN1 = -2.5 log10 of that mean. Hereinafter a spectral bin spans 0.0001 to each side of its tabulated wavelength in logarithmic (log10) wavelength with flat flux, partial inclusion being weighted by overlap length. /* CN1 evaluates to -0.05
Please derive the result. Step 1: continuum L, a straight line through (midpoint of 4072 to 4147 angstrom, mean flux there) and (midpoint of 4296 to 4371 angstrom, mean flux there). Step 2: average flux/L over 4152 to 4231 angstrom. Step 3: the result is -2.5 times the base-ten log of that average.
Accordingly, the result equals -0.06 mag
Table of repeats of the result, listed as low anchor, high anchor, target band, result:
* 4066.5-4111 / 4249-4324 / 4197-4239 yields -0.08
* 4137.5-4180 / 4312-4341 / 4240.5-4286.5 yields 0.02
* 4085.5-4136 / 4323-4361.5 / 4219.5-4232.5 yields -0.09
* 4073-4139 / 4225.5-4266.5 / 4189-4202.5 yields -0.06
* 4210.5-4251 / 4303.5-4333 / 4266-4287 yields 0.02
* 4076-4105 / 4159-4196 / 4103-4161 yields 0.02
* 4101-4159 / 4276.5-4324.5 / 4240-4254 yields -0.02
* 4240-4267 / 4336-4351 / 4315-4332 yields 0.08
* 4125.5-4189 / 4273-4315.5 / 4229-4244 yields -0.08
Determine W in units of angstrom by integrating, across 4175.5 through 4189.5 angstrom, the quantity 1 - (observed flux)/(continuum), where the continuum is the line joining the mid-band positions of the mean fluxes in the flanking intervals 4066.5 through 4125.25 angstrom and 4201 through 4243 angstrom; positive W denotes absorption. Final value 0.7 angstrom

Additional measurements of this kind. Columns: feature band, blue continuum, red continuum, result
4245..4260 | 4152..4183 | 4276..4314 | -0.4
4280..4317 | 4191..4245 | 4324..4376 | 1.8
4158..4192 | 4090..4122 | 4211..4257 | -0.8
